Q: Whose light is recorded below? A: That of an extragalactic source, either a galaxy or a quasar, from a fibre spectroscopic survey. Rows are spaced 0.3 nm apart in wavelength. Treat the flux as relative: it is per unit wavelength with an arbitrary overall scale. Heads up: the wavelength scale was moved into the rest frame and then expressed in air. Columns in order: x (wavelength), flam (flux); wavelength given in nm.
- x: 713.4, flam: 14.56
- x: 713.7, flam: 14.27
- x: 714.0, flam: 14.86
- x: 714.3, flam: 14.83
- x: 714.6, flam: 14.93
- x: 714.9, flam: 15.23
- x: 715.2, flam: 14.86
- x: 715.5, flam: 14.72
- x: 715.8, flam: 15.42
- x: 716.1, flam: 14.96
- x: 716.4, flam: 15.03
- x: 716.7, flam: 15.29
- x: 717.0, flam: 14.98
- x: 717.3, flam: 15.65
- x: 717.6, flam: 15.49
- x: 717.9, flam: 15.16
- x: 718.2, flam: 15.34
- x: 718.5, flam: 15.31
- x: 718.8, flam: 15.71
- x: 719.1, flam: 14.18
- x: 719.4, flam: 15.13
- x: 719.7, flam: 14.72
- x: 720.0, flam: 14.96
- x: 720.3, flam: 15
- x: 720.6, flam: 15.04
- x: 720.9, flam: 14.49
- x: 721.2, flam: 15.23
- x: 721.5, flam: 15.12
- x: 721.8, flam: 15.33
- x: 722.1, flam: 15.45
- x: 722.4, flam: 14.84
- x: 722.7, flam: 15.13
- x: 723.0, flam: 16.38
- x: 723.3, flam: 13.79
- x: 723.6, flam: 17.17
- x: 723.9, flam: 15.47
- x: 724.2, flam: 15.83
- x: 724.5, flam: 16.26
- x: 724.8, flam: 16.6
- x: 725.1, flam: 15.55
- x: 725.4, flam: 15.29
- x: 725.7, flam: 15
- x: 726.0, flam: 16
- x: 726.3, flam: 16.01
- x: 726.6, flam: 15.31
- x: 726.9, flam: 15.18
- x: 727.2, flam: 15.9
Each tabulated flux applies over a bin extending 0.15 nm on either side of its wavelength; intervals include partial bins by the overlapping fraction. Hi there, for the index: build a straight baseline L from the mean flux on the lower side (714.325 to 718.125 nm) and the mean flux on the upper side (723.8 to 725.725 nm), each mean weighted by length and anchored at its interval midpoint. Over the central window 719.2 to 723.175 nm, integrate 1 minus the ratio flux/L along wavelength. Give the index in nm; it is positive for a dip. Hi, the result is 0.099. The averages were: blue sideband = 15.1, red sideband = 15.8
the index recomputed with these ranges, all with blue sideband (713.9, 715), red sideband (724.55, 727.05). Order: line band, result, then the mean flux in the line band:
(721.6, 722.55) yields 0.01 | 15.2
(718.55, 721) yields 0.06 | 14.9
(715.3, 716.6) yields 0.00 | 15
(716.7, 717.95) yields -0.02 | 15.3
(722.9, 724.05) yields -0.01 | 15.7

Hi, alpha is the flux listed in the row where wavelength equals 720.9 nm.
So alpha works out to 14.49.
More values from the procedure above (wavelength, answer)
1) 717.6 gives 15.49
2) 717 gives 14.98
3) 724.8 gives 16.6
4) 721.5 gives 15.12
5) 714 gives 14.86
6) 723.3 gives 13.79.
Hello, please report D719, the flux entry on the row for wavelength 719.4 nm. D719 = 15.13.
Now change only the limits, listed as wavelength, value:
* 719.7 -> 14.72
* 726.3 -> 16.01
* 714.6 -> 14.93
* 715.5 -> 14.72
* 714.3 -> 14.83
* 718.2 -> 15.34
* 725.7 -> 15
